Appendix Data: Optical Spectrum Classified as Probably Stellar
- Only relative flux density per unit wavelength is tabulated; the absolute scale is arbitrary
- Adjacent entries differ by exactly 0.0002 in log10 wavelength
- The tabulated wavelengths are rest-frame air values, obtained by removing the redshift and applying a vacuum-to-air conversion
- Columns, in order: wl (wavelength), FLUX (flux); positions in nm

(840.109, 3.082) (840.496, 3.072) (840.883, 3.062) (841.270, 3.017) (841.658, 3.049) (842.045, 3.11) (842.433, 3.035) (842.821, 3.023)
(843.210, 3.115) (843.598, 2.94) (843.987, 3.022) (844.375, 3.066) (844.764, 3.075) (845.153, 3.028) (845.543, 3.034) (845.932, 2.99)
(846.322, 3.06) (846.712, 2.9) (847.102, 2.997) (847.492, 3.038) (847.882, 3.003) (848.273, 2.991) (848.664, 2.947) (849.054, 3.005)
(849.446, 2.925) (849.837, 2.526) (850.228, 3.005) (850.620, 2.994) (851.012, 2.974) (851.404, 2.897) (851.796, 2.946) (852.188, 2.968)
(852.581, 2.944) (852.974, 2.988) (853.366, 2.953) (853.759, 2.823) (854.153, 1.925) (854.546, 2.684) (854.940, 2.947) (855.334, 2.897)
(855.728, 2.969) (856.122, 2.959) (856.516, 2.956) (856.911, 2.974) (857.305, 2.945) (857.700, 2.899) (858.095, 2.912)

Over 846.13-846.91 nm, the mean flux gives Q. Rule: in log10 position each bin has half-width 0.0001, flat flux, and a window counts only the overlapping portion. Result 2.98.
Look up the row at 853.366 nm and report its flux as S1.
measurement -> 2.953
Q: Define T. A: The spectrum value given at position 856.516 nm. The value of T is 2.956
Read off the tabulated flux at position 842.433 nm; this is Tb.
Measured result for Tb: 3.035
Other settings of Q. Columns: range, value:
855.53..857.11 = 2.97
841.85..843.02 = 3.06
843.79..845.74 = 3.05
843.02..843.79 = 3.03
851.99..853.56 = 2.96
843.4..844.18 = 2.98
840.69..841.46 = 3.04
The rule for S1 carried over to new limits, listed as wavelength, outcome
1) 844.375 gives 3.066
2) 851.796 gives 2.946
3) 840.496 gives 3.072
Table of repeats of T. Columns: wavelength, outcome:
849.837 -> 2.526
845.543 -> 3.034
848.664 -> 2.947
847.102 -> 2.997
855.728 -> 2.969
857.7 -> 2.899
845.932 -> 2.99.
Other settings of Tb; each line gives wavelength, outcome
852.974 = 2.988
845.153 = 3.028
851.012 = 2.974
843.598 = 2.94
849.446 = 2.925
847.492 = 3.038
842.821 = 3.023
